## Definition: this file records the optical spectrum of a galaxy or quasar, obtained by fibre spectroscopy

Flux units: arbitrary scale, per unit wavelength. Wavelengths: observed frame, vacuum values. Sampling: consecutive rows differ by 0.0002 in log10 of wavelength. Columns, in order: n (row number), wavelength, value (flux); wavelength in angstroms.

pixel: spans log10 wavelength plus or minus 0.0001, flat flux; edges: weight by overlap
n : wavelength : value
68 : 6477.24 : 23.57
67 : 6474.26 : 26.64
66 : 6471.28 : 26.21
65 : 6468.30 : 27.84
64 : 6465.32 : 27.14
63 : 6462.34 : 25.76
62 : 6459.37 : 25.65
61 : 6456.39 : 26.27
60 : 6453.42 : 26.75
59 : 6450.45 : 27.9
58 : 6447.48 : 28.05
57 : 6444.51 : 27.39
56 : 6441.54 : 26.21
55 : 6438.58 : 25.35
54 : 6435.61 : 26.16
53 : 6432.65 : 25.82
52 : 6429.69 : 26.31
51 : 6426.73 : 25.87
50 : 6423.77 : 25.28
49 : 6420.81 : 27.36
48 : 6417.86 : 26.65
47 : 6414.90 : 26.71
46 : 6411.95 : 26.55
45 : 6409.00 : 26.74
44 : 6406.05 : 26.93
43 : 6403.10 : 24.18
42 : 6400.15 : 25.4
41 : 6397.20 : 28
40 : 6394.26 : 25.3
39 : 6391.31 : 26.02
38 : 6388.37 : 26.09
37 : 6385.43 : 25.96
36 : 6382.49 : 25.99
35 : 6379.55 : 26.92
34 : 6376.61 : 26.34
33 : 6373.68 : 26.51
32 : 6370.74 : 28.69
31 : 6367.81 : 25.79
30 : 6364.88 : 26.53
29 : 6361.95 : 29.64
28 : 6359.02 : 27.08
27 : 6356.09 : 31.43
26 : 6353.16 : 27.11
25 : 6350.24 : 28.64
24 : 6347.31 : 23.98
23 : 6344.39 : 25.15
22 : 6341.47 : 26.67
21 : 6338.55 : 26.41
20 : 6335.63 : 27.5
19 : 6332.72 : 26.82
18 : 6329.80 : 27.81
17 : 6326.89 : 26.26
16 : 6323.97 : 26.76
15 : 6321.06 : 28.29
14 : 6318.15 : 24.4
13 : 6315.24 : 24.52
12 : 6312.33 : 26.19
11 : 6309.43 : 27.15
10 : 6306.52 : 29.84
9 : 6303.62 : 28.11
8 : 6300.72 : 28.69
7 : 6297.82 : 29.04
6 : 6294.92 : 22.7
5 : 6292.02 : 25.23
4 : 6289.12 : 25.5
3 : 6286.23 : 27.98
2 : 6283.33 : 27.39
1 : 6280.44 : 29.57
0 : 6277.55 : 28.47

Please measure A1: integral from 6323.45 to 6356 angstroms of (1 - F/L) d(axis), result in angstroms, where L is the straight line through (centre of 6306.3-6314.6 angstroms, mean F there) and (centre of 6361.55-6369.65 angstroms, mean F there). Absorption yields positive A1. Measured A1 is 0.3 angstroms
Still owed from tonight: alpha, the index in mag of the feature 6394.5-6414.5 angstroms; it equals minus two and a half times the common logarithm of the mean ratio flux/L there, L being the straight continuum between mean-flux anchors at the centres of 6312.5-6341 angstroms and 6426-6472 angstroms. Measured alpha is 0.01 mag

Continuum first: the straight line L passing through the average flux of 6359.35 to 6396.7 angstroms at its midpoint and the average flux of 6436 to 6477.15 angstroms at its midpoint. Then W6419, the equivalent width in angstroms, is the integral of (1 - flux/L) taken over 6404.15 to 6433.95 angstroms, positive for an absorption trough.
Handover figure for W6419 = 0.27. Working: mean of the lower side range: 26.7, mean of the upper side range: 26.6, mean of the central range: 26.4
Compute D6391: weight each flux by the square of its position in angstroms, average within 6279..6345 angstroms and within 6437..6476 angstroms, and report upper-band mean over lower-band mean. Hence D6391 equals 1.04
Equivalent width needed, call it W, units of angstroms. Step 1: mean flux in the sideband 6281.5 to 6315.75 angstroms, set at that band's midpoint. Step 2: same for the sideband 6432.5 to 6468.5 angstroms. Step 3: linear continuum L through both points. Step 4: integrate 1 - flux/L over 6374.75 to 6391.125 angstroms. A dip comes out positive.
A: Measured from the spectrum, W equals 0.3 angstroms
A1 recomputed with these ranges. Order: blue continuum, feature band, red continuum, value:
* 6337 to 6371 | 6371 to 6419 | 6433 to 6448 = 0.96 angstroms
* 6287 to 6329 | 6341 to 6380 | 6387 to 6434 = -1.14 angstroms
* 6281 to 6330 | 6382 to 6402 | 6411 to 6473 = 0.43 angstroms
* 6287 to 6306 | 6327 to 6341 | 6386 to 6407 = -0.29 angstroms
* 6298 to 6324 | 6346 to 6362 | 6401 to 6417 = -0.66 angstroms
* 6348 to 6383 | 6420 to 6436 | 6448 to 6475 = 0.55 angstroms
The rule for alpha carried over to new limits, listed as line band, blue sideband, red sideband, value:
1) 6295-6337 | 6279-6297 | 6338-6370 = -0.01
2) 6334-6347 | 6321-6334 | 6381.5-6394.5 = 0.02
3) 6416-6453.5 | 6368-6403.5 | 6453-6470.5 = 0.00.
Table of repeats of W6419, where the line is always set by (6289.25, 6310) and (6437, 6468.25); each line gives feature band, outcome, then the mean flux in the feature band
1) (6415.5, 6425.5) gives 0.13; 26.4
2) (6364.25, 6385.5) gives 0.23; 26.6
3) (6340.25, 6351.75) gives 0.38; 26.1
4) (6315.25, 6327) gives 0.38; 26.2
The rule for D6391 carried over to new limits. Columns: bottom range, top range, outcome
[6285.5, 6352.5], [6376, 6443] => 1.01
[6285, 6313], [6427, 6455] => 1.03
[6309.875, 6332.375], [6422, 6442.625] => 1.02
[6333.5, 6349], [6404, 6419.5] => 1.05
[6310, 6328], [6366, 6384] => 1.04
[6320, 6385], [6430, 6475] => 1.01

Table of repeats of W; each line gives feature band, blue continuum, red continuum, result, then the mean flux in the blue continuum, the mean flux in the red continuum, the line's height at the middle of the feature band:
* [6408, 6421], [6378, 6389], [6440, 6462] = -0.1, 26.2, 26.8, 26.5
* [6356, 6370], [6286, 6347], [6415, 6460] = -0.6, 26.6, 26.5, 26.6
